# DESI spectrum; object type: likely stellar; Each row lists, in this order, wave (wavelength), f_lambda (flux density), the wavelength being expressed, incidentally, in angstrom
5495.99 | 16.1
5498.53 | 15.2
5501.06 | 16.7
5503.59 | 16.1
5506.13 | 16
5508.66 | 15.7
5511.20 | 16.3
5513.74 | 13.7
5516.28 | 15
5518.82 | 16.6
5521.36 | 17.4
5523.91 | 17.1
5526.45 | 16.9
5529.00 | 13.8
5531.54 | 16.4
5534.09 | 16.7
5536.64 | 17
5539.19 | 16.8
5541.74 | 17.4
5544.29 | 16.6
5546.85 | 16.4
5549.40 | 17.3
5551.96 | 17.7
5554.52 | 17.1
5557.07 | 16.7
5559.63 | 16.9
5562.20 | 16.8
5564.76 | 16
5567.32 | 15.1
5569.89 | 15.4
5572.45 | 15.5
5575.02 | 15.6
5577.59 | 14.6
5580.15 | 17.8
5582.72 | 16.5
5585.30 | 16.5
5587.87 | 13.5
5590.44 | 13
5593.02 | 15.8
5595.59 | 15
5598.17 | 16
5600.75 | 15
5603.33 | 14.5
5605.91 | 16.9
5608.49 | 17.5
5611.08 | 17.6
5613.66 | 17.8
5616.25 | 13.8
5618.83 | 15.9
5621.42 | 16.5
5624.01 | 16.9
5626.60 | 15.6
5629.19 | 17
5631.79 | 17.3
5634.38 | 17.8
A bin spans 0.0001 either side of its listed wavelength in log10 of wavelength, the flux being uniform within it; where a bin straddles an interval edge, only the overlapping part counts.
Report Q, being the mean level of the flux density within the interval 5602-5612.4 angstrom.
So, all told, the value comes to 16.6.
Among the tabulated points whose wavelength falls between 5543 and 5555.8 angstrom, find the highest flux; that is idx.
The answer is 17.7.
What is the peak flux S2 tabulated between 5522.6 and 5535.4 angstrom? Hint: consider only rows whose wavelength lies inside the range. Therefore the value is 17.1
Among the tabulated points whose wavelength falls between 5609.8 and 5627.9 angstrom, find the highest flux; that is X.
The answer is 17.8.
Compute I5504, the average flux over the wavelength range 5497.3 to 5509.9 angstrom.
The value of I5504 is 16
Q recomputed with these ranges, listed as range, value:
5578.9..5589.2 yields 16.1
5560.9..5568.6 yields 16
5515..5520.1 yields 15.8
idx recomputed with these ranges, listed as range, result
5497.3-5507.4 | 16.7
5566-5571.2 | 15.4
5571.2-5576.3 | 15.6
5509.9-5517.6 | 16.3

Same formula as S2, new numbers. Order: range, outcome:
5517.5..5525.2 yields 17.4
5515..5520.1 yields 16.6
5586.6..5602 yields 16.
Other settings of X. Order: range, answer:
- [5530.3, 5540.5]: 17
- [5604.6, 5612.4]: 17.6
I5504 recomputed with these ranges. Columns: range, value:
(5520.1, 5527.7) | 17.1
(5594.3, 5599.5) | 15.5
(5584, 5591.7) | 14.3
